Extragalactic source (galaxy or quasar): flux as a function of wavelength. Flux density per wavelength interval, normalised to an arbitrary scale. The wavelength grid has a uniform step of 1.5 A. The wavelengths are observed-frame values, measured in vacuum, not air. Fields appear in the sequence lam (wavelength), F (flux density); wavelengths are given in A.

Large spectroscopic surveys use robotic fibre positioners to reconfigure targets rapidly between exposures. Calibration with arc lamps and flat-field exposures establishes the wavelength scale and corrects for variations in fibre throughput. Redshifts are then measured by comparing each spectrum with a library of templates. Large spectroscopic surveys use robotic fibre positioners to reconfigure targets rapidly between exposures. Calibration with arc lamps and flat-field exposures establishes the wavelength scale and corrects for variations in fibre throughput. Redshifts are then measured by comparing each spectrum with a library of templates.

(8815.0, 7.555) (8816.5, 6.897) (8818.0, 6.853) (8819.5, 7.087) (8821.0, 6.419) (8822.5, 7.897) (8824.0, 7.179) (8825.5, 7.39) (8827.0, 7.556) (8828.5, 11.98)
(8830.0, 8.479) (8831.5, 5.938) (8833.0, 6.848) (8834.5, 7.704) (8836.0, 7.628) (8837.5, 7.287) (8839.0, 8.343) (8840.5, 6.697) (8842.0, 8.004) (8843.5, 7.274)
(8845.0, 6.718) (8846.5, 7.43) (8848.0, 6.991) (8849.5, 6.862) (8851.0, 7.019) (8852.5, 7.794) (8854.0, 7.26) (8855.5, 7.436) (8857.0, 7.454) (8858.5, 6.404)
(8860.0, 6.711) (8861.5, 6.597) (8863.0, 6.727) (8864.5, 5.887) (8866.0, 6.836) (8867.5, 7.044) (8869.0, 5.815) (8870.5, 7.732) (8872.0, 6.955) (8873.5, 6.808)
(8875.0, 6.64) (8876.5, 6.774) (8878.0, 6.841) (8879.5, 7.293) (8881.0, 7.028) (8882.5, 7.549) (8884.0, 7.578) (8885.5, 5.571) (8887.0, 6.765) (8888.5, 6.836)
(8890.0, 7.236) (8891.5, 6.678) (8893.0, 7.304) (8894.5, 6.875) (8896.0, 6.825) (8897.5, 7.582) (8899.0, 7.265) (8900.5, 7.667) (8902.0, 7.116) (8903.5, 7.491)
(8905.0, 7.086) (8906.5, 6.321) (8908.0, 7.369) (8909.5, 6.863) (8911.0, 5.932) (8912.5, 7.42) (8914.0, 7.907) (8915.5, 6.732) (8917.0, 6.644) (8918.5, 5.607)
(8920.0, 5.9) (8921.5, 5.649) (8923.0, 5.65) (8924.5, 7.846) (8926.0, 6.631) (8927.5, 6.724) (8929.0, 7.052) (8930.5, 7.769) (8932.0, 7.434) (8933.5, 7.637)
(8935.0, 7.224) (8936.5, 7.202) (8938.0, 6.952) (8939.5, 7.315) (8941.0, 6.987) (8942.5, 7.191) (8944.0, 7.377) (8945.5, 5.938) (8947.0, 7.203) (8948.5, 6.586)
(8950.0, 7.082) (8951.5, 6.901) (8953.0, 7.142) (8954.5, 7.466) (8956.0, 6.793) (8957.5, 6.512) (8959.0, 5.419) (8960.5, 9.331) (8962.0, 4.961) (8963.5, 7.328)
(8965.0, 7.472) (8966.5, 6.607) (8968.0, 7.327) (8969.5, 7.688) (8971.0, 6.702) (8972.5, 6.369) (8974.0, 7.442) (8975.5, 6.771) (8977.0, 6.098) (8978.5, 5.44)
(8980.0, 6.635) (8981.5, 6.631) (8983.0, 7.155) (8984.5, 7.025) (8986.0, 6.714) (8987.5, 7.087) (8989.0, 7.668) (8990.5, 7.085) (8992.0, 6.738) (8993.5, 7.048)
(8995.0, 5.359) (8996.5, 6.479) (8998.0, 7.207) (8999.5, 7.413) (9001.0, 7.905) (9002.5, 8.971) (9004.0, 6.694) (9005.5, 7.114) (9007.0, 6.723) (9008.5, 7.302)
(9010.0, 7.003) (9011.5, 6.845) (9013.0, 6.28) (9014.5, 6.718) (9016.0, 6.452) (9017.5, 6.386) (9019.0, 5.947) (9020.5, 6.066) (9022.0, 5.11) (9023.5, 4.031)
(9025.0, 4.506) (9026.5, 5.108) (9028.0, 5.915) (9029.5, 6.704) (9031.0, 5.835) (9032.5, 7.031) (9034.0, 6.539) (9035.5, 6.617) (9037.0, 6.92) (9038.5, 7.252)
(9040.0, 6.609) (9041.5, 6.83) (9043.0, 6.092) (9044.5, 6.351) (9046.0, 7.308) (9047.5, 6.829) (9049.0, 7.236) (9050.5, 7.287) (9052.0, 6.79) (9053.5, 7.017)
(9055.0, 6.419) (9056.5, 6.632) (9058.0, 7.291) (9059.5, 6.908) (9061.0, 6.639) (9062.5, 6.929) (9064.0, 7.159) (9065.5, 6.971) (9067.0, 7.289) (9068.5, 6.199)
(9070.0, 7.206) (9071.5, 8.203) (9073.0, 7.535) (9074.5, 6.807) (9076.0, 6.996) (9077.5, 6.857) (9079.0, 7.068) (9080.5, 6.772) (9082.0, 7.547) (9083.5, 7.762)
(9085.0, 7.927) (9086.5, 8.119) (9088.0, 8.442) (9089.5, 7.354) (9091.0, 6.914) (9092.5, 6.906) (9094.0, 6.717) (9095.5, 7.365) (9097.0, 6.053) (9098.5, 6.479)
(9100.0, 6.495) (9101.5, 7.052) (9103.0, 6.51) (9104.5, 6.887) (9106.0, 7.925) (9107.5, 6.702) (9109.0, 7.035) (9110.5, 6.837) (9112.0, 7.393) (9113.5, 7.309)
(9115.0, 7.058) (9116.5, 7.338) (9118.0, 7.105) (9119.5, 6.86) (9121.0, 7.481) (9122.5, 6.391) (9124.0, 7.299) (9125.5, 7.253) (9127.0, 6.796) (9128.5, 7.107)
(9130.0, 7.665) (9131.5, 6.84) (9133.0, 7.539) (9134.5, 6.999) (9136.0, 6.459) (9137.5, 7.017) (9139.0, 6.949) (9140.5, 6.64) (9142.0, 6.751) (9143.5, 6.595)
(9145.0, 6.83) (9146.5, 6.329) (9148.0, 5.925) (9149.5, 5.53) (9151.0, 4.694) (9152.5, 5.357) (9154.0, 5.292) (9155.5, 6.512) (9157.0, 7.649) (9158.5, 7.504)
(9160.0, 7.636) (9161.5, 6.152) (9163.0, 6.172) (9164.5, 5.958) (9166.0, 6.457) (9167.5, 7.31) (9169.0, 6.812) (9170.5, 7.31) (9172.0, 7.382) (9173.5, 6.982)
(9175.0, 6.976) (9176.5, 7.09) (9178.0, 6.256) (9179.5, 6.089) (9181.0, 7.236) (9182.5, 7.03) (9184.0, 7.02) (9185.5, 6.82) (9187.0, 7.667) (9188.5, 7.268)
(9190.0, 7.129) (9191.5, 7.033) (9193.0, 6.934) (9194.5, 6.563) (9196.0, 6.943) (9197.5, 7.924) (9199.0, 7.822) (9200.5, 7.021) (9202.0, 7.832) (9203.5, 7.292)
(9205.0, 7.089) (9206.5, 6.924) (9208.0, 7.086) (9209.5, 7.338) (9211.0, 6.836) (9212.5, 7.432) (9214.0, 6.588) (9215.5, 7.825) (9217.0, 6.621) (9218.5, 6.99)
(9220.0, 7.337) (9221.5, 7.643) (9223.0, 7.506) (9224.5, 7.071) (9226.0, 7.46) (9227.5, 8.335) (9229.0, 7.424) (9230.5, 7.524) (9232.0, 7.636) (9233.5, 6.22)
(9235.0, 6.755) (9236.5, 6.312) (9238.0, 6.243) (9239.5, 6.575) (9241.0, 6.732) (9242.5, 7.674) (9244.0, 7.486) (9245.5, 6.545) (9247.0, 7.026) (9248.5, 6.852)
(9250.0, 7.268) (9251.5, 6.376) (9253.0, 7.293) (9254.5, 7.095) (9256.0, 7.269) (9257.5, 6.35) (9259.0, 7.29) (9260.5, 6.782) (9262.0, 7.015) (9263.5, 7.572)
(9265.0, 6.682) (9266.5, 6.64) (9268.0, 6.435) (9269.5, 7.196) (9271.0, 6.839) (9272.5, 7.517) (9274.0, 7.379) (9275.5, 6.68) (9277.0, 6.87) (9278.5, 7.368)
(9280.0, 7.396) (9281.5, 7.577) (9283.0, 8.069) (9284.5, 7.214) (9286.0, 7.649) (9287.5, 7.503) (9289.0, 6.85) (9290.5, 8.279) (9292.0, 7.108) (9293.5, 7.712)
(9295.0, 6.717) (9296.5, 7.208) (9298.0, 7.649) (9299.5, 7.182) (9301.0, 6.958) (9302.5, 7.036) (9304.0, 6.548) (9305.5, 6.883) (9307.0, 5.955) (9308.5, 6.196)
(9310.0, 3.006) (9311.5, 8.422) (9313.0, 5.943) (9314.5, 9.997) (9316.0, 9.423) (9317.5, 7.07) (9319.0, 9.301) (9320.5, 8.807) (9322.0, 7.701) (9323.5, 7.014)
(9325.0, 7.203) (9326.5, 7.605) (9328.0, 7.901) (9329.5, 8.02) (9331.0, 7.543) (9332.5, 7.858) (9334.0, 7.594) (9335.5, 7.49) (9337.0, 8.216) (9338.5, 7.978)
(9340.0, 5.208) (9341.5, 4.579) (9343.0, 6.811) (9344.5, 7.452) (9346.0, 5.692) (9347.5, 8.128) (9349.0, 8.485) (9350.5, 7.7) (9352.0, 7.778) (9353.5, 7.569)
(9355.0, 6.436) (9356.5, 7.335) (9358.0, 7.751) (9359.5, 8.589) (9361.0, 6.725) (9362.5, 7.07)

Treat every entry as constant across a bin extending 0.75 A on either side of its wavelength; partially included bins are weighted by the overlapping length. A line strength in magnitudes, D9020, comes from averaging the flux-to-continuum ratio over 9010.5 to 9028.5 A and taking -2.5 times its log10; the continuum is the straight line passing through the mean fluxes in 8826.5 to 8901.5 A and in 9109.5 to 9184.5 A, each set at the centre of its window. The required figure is 0.20 mag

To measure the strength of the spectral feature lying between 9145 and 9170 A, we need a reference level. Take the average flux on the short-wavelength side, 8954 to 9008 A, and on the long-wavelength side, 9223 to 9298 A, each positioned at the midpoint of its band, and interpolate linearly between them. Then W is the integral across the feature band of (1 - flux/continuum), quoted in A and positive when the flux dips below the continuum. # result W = 2.5 A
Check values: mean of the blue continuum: 6.93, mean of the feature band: 6.36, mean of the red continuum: 7.13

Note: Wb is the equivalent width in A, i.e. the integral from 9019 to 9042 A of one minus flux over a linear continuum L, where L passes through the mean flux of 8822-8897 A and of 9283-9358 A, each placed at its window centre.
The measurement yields 3.7 A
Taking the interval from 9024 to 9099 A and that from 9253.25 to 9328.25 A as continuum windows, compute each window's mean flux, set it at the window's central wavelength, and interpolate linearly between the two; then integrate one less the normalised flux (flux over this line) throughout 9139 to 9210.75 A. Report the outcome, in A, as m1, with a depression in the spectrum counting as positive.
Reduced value 2.5 A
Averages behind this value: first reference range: 6.88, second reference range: 7.24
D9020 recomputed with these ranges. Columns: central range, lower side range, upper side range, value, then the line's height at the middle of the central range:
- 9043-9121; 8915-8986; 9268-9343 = -0.01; 7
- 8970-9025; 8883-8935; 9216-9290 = 0.05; 6.97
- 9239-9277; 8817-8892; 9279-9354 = 0.05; 7.32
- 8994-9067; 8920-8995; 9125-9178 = 0.03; 6.82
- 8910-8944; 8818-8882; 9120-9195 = 0.03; 7.1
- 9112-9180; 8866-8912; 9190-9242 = 0.05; 7.11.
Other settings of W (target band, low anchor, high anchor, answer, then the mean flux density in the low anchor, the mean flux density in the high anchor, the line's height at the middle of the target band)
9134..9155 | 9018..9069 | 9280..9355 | 1.73 A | 6.48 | 7.33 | 6.8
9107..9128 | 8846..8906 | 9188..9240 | 0.13 A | 6.99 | 7.16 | 7.11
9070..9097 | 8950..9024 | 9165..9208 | -1.59 A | 6.78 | 7.07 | 6.92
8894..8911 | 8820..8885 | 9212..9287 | 0.29 A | 7.22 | 7.11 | 7.21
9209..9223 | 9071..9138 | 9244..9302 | -0.10 A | 7.13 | 7.15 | 7.14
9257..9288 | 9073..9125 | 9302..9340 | 0.89 A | 7.12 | 7.43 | 7.36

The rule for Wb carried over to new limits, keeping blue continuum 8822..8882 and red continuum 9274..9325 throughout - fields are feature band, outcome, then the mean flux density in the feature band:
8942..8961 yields 0.7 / 6.96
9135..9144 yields 0.7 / 6.75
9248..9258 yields 0.5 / 6.95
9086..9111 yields 0.8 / 7.04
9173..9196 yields 1.1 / 6.94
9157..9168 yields 0.7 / 6.79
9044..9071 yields 1.2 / 6.93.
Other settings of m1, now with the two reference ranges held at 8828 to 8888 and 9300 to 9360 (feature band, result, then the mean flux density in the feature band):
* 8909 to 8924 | 1.5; 6.45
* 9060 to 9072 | 0.3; 7.05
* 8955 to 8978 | 1.1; 6.85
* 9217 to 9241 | 0.6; 7.11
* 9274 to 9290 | -0.1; 7.34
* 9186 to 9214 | 0.3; 7.21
